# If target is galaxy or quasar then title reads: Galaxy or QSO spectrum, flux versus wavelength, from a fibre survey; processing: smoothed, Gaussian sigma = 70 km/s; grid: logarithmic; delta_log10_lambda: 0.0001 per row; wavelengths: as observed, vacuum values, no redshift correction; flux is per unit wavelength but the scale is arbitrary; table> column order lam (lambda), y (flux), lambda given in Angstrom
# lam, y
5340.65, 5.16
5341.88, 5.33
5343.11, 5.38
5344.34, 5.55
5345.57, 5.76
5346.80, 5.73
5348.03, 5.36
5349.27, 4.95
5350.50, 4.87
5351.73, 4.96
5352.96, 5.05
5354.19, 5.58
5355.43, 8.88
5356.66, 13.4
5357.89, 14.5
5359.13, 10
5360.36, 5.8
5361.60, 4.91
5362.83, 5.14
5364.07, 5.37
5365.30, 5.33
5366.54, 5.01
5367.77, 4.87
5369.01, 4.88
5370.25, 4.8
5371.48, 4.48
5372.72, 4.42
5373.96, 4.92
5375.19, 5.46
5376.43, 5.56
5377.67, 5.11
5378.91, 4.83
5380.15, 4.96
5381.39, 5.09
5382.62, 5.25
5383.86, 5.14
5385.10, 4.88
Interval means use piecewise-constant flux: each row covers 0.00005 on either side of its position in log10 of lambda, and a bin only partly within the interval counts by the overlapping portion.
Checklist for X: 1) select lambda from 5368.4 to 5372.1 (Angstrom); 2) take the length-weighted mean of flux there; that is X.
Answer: 4.72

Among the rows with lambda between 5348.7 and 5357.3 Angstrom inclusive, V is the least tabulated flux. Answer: 4.87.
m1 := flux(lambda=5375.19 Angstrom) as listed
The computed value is 5.46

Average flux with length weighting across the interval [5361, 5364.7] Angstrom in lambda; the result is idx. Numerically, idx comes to 5.15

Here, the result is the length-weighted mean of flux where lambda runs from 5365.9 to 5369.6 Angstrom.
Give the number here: 4.92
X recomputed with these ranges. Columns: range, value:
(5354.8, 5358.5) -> 12.2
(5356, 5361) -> 10.9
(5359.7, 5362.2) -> 5.44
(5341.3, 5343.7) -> 5.36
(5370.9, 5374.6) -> 4.62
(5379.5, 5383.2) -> 5.11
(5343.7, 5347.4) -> 5.68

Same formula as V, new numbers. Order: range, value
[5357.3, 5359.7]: 10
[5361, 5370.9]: 4.8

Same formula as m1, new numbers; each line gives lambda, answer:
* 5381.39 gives 5.09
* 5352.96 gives 5.05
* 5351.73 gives 4.96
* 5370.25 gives 4.8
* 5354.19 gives 5.58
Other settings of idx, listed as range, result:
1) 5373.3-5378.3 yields 5.25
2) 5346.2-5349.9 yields 5.34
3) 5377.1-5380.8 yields 4.96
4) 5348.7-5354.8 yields 5.09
